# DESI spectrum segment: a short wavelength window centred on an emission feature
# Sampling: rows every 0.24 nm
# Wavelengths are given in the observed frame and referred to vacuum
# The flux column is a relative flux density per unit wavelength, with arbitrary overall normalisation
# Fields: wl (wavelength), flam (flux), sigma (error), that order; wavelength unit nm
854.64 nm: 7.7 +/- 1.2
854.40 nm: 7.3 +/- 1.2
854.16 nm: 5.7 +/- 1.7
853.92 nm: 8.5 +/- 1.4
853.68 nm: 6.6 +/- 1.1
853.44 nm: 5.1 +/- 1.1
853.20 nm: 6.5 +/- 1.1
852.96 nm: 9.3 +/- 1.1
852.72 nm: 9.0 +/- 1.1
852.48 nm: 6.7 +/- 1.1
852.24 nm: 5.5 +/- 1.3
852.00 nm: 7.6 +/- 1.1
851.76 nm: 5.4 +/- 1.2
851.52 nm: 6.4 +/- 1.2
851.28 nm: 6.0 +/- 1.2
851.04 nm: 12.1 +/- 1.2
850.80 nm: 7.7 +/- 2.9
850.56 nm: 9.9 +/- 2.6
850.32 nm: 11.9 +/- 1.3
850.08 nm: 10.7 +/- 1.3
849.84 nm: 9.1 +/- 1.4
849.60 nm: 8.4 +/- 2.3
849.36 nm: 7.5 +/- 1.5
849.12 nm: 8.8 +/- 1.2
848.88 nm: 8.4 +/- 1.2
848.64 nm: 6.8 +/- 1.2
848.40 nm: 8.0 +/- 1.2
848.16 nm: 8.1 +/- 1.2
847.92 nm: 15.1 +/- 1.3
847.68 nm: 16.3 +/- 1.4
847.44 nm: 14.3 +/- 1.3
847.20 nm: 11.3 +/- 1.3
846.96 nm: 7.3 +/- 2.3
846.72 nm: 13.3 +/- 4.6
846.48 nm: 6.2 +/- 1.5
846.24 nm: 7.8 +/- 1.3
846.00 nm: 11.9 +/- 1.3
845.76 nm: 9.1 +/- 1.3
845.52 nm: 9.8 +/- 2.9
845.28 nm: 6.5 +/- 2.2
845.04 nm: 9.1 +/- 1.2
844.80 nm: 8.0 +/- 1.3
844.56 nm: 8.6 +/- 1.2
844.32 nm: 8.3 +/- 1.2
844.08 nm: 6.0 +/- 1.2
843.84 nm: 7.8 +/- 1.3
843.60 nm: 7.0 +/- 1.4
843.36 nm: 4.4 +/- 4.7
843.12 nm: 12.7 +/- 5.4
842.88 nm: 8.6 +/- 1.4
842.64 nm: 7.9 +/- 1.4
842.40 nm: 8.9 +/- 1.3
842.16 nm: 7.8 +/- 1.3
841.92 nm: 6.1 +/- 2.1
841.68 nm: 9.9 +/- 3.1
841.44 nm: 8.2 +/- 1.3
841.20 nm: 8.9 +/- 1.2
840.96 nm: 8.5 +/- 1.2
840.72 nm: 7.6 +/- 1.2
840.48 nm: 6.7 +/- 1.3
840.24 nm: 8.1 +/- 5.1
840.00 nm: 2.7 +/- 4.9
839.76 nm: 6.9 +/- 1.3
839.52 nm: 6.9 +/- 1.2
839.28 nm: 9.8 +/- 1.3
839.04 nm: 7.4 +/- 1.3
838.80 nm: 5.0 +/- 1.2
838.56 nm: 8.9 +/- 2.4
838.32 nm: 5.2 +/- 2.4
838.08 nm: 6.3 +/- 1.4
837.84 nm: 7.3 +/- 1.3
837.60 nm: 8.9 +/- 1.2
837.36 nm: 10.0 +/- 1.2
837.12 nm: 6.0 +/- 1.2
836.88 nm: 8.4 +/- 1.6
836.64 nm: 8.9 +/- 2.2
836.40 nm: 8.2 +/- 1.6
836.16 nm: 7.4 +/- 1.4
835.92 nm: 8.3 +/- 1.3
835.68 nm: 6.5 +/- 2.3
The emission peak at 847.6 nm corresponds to H-alpha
